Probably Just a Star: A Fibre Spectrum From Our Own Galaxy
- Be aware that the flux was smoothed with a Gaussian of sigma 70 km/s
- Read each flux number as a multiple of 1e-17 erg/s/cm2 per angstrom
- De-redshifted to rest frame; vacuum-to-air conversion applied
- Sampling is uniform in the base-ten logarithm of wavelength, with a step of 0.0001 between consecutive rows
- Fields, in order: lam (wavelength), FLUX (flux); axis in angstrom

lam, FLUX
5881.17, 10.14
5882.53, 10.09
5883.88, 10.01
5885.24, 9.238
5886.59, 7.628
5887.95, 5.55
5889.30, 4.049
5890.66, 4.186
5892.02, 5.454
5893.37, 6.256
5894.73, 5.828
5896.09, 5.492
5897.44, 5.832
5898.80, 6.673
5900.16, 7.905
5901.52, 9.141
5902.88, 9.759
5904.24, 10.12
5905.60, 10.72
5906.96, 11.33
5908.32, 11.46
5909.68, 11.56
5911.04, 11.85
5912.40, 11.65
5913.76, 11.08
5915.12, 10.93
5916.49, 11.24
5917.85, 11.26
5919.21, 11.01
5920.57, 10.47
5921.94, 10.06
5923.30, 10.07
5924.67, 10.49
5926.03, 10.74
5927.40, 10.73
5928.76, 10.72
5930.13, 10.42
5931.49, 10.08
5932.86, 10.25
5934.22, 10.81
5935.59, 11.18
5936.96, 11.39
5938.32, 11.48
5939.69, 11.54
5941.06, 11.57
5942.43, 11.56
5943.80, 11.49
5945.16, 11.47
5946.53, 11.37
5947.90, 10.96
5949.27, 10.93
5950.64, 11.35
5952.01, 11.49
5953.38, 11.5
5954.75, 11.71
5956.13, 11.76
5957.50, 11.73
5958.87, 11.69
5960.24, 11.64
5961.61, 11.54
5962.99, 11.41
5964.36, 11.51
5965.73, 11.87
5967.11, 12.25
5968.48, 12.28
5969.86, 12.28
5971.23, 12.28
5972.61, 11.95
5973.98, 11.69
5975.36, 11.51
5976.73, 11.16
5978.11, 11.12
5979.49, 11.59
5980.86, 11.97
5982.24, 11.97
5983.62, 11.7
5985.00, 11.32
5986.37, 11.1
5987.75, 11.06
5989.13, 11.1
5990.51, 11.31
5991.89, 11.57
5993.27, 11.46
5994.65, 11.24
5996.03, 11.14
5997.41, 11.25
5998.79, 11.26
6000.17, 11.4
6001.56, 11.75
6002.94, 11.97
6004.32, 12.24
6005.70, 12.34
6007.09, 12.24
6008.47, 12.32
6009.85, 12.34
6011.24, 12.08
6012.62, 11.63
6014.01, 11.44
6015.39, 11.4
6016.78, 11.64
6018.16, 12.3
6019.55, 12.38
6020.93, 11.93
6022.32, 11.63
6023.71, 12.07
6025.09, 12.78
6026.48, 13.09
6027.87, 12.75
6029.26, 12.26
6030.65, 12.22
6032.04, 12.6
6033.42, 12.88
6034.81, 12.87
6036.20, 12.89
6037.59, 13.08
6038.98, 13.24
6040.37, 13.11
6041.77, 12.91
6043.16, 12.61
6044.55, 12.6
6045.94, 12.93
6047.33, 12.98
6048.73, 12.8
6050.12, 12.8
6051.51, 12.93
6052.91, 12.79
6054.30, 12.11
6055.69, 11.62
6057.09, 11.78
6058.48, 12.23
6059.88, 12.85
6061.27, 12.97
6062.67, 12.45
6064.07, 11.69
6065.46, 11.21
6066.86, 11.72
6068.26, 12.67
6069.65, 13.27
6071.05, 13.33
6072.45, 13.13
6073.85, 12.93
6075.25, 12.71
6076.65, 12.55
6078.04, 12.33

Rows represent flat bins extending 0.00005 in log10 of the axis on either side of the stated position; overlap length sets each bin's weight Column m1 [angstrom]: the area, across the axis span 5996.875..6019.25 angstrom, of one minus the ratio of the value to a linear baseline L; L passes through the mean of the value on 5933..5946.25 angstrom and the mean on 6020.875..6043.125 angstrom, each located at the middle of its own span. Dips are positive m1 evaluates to 0.8 angstrom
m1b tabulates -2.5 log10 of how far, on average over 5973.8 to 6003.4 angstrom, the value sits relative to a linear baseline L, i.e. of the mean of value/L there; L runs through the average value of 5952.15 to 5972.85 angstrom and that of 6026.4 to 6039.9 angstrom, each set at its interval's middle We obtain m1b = 0.07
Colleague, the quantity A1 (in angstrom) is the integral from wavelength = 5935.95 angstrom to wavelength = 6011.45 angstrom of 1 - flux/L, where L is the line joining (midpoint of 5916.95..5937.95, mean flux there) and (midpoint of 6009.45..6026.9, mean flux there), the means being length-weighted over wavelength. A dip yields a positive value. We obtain -1.7 angstrom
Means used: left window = 10.7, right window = 12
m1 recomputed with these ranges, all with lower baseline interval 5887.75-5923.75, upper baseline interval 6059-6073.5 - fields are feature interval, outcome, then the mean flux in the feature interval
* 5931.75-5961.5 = -4.48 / 11.4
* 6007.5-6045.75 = -2.50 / 12.4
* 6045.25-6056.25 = -0.40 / 12.6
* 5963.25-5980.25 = -2.21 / 11.8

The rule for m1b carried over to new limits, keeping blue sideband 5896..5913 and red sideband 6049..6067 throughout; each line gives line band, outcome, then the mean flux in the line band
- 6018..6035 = -0.06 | 12.4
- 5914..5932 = -0.07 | 10.6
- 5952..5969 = -0.11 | 11.7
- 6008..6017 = -0.03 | 11.8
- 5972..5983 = -0.07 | 11.6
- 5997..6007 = -0.04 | 11.8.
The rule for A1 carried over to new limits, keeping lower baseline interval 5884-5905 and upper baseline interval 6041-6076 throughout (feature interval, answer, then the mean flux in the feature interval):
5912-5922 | -4.2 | 11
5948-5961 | -3.6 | 11.5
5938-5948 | -3.3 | 11.5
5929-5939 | -3.0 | 10.8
